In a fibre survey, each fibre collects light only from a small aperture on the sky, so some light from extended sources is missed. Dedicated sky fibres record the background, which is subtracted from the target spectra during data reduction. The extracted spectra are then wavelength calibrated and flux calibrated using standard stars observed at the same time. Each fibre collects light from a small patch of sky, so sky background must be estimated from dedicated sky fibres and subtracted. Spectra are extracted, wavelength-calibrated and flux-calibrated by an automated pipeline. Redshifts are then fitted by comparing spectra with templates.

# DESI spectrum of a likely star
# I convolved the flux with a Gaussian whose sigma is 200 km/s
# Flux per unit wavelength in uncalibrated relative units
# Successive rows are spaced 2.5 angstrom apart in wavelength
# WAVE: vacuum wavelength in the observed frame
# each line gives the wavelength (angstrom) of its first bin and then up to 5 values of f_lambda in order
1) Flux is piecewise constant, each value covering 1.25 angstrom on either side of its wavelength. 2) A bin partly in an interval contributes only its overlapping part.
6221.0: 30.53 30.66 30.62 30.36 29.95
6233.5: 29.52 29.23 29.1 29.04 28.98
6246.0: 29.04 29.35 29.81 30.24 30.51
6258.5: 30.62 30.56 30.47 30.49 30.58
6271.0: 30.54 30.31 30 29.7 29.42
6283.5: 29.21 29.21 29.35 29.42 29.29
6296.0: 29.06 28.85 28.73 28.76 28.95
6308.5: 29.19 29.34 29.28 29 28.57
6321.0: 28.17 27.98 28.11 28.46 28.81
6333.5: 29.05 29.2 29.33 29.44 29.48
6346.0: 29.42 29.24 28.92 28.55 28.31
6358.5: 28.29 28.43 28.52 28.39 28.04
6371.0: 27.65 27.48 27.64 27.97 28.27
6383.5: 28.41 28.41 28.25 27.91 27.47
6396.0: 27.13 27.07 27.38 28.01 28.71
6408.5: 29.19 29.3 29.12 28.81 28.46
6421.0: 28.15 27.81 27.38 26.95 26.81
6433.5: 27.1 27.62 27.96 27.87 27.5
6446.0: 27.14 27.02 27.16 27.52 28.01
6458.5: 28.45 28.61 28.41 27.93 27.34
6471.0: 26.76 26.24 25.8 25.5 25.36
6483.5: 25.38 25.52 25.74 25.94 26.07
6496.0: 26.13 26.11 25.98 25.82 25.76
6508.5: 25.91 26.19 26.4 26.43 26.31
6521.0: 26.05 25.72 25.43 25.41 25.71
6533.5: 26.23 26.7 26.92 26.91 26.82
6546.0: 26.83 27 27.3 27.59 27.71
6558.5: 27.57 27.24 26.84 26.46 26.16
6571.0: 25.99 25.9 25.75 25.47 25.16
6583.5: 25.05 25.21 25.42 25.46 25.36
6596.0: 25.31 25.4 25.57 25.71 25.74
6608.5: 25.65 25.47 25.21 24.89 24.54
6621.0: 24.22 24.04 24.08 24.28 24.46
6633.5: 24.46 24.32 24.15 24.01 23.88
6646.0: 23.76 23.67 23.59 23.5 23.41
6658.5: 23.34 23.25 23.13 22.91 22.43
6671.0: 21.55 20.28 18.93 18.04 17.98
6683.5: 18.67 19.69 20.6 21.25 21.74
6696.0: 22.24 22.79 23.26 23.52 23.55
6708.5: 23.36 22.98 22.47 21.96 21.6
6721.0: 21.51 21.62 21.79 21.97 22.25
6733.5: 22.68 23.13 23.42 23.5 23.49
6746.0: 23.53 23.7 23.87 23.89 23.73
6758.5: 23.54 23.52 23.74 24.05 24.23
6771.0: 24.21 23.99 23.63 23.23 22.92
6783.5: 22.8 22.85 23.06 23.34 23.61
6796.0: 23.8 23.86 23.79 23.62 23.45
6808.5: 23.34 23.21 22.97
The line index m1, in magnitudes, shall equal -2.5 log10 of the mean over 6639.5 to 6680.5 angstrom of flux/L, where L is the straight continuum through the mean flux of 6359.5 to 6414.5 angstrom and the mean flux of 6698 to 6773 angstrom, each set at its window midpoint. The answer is 0.08 mag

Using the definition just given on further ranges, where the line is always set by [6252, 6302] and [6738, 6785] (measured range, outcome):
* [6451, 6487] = 0.018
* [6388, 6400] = 0.032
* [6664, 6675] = 0.140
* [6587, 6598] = 0.017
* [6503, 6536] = 0.031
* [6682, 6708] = 0.129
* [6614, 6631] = 0.045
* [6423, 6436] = 0.026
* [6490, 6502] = 0.040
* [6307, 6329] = 0.023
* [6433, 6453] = 0.011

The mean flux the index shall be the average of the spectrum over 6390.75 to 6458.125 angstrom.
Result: 27.8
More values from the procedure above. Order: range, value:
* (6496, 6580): 26.4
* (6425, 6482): 27.2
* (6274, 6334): 29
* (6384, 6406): 27.8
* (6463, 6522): 26.2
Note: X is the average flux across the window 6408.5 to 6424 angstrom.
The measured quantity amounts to 28.7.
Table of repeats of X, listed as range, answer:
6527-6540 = 26.2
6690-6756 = 22.8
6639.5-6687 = 21.9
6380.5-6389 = 28.3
